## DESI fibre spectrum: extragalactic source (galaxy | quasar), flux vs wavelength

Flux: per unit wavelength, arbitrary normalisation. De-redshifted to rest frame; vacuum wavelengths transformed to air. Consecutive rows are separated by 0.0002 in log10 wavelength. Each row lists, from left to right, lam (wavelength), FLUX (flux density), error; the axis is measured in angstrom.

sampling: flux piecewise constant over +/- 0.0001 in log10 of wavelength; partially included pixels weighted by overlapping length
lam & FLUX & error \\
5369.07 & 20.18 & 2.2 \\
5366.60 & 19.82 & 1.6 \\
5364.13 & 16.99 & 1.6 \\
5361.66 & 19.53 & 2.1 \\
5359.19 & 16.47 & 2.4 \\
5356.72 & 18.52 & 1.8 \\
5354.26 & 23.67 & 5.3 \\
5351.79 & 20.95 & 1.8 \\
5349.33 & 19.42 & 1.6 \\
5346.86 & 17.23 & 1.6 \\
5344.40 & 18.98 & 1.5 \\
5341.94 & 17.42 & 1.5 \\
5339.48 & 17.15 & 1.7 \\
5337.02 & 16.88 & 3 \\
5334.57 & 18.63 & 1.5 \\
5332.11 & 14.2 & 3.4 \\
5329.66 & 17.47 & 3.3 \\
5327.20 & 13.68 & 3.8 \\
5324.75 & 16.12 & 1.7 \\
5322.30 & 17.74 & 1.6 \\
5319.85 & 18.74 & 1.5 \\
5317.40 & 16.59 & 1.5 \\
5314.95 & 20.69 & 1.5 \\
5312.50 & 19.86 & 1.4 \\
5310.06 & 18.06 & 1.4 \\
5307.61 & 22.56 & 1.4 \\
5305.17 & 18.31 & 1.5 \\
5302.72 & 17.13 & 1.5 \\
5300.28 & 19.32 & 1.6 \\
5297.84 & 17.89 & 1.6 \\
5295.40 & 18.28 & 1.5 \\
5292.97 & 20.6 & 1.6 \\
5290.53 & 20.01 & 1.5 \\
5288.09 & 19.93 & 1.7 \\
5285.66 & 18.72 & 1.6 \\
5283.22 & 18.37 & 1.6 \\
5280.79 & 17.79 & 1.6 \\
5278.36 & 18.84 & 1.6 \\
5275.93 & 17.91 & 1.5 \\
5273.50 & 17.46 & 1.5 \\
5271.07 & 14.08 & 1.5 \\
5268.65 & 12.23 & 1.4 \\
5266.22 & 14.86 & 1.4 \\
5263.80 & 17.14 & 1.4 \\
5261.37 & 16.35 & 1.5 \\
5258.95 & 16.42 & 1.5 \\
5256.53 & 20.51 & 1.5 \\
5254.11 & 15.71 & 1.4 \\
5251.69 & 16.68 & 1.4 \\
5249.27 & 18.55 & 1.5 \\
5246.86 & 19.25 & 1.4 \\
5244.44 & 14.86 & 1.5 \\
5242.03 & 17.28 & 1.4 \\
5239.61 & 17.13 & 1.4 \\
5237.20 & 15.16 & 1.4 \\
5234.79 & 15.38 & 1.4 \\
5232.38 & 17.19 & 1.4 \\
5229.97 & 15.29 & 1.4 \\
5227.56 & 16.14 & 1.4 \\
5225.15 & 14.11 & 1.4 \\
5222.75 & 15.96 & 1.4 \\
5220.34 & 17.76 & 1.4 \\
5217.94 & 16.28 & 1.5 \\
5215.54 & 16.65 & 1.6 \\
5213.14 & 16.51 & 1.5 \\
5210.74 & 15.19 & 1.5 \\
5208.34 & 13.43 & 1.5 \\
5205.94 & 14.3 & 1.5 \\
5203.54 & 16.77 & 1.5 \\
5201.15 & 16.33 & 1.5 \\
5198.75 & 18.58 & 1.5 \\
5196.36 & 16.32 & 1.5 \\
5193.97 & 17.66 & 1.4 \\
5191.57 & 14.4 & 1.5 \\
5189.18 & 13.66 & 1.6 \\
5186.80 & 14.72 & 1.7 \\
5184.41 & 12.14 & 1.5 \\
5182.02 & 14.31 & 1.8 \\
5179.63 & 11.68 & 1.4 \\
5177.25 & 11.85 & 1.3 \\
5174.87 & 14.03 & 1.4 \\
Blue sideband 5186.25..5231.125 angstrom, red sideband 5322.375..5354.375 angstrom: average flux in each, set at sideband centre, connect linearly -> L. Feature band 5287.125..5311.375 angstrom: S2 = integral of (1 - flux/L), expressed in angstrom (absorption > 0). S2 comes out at -3.0 angstrom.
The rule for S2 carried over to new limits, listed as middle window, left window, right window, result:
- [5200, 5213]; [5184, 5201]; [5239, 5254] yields 0.5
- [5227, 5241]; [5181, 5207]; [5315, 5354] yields 0.0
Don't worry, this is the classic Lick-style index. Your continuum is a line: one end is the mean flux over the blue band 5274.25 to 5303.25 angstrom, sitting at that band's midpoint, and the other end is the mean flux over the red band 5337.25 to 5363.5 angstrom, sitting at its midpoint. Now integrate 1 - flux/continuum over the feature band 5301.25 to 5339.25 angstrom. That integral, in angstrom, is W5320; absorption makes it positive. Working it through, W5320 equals 2.0 angstrom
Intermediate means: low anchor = 18.8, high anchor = 18.8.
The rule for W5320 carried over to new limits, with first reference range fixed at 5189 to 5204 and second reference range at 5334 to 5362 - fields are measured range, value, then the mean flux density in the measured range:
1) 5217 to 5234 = 0.8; 16.1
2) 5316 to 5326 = 0.5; 17.4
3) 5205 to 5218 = 1.0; 15.3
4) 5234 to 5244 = 0.5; 16.2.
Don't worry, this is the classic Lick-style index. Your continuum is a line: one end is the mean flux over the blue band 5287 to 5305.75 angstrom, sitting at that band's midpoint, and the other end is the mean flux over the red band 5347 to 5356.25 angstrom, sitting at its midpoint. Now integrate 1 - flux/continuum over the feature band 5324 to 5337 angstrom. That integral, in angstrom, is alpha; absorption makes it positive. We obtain 2.5 angstrom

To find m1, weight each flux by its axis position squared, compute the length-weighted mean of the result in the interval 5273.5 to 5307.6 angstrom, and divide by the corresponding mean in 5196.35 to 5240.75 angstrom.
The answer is 1.21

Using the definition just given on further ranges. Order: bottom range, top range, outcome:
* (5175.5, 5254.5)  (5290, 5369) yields 1.23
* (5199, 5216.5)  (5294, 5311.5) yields 1.24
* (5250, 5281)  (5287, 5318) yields 1.17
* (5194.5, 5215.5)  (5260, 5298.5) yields 1.13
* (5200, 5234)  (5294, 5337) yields 1.17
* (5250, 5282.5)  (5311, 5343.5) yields 1.06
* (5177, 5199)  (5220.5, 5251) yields 1.15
